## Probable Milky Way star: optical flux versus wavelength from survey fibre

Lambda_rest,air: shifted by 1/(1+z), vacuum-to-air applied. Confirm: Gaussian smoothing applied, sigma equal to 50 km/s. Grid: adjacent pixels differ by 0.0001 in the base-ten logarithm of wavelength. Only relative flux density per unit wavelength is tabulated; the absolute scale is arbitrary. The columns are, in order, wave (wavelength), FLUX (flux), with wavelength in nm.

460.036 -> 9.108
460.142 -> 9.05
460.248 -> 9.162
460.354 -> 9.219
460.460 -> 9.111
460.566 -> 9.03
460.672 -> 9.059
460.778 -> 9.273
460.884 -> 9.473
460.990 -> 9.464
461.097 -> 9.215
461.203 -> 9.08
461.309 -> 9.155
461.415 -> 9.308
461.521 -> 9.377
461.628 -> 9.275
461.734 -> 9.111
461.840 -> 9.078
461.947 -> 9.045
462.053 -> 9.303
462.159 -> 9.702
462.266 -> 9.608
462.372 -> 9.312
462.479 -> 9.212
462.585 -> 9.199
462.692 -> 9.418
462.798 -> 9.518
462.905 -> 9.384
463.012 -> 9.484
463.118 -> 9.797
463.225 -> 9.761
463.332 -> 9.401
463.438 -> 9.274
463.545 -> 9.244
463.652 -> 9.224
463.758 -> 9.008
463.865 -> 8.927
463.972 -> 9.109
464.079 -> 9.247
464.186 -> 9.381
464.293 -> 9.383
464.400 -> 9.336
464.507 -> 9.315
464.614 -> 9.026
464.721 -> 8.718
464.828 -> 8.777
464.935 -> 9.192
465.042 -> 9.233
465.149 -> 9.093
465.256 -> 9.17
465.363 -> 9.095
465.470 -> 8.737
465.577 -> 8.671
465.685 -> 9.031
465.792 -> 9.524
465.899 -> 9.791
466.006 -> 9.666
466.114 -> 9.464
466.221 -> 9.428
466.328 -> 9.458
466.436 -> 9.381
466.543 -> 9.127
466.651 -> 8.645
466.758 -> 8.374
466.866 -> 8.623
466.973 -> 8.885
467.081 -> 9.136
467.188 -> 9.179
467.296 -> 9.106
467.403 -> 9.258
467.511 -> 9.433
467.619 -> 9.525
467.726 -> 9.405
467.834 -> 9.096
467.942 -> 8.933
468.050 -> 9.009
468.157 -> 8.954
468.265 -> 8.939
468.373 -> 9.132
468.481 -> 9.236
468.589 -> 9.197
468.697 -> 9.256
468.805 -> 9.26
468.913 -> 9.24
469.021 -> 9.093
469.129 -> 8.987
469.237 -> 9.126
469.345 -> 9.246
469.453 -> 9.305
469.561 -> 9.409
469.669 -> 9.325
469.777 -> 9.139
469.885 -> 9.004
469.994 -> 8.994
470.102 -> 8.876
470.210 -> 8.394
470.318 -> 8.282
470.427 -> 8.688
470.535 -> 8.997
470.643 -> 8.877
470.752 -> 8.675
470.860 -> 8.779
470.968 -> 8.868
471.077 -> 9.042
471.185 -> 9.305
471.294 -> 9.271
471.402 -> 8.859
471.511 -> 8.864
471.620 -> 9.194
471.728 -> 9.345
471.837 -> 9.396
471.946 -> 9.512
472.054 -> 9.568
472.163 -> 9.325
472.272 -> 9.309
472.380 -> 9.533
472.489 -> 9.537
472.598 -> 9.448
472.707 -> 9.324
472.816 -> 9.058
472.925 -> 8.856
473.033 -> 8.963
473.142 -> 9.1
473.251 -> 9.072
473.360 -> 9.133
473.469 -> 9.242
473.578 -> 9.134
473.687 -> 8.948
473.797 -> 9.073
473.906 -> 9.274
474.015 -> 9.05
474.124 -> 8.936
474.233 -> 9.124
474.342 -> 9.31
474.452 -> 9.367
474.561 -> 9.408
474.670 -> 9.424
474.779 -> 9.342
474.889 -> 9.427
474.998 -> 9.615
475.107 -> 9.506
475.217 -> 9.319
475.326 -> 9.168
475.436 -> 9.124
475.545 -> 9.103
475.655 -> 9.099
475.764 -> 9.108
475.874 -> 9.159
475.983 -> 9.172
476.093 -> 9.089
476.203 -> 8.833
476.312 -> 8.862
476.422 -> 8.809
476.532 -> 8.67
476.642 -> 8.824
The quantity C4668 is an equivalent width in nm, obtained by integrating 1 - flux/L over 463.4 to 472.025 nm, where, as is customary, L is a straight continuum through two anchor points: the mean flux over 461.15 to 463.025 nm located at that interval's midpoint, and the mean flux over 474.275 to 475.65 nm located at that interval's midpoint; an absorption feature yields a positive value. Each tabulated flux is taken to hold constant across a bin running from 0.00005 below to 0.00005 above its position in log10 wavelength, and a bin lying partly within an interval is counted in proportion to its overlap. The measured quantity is 0.19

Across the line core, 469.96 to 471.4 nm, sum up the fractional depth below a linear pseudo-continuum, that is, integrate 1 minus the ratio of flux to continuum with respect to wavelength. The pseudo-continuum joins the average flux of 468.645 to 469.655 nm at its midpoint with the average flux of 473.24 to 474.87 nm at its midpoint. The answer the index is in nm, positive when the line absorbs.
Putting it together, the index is 0.06 nm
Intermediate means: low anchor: 9.22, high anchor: 9.19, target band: 8.85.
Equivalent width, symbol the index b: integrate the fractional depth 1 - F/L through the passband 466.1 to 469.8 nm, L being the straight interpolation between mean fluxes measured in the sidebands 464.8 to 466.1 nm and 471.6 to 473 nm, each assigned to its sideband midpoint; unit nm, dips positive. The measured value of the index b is 0.04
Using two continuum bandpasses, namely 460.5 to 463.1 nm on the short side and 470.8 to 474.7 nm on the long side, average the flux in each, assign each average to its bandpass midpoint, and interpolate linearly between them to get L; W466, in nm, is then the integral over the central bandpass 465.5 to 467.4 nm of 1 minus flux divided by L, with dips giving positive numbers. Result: 0.023 nm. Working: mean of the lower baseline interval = 9.3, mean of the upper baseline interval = 9.19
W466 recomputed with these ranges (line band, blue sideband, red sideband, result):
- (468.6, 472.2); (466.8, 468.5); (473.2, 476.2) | 0.027 nm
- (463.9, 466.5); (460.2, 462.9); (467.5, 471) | -0.014 nm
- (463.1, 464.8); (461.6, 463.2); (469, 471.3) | 0.010 nm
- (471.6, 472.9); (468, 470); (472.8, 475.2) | -0.026 nm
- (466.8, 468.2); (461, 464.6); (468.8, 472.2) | 0.007 nm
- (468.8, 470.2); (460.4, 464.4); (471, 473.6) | 0.018 nm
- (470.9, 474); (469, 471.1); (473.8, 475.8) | -0.029 nm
